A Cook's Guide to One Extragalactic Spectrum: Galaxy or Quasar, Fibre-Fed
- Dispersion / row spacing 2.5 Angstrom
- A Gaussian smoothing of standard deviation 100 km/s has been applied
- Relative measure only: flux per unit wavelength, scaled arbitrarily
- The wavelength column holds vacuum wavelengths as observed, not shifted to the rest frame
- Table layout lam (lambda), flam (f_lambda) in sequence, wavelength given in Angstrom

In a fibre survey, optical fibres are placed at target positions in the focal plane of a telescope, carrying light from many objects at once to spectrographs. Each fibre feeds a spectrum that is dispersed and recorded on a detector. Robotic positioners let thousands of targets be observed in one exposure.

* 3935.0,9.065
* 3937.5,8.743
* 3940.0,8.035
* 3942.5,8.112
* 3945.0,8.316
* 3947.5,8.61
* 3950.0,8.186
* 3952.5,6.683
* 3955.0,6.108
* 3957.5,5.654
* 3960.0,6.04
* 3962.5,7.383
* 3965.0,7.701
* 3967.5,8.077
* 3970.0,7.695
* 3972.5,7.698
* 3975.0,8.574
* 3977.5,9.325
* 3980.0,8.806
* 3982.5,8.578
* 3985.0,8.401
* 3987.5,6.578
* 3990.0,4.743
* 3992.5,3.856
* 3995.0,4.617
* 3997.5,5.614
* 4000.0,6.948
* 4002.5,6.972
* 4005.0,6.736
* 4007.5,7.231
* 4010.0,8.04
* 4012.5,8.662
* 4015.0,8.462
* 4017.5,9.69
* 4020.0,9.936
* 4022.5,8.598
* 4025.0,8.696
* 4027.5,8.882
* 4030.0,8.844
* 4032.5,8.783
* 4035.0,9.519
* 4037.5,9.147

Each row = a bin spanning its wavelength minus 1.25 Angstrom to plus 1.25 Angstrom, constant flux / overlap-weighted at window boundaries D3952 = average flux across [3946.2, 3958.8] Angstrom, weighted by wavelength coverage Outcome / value 7.05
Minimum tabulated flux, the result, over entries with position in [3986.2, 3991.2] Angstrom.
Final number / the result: 4.743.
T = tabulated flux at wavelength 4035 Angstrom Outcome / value 9.519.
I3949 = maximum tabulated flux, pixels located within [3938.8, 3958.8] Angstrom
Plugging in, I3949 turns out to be 8.61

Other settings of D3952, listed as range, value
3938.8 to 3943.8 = 8.08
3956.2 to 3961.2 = 5.85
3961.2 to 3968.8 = 7.71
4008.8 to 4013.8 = 8.36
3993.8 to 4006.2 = 6.18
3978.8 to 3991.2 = 7.43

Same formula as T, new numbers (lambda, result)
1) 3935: 9.065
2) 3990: 4.743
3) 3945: 8.316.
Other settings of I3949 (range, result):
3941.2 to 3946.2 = 8.316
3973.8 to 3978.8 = 9.325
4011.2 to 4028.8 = 9.936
